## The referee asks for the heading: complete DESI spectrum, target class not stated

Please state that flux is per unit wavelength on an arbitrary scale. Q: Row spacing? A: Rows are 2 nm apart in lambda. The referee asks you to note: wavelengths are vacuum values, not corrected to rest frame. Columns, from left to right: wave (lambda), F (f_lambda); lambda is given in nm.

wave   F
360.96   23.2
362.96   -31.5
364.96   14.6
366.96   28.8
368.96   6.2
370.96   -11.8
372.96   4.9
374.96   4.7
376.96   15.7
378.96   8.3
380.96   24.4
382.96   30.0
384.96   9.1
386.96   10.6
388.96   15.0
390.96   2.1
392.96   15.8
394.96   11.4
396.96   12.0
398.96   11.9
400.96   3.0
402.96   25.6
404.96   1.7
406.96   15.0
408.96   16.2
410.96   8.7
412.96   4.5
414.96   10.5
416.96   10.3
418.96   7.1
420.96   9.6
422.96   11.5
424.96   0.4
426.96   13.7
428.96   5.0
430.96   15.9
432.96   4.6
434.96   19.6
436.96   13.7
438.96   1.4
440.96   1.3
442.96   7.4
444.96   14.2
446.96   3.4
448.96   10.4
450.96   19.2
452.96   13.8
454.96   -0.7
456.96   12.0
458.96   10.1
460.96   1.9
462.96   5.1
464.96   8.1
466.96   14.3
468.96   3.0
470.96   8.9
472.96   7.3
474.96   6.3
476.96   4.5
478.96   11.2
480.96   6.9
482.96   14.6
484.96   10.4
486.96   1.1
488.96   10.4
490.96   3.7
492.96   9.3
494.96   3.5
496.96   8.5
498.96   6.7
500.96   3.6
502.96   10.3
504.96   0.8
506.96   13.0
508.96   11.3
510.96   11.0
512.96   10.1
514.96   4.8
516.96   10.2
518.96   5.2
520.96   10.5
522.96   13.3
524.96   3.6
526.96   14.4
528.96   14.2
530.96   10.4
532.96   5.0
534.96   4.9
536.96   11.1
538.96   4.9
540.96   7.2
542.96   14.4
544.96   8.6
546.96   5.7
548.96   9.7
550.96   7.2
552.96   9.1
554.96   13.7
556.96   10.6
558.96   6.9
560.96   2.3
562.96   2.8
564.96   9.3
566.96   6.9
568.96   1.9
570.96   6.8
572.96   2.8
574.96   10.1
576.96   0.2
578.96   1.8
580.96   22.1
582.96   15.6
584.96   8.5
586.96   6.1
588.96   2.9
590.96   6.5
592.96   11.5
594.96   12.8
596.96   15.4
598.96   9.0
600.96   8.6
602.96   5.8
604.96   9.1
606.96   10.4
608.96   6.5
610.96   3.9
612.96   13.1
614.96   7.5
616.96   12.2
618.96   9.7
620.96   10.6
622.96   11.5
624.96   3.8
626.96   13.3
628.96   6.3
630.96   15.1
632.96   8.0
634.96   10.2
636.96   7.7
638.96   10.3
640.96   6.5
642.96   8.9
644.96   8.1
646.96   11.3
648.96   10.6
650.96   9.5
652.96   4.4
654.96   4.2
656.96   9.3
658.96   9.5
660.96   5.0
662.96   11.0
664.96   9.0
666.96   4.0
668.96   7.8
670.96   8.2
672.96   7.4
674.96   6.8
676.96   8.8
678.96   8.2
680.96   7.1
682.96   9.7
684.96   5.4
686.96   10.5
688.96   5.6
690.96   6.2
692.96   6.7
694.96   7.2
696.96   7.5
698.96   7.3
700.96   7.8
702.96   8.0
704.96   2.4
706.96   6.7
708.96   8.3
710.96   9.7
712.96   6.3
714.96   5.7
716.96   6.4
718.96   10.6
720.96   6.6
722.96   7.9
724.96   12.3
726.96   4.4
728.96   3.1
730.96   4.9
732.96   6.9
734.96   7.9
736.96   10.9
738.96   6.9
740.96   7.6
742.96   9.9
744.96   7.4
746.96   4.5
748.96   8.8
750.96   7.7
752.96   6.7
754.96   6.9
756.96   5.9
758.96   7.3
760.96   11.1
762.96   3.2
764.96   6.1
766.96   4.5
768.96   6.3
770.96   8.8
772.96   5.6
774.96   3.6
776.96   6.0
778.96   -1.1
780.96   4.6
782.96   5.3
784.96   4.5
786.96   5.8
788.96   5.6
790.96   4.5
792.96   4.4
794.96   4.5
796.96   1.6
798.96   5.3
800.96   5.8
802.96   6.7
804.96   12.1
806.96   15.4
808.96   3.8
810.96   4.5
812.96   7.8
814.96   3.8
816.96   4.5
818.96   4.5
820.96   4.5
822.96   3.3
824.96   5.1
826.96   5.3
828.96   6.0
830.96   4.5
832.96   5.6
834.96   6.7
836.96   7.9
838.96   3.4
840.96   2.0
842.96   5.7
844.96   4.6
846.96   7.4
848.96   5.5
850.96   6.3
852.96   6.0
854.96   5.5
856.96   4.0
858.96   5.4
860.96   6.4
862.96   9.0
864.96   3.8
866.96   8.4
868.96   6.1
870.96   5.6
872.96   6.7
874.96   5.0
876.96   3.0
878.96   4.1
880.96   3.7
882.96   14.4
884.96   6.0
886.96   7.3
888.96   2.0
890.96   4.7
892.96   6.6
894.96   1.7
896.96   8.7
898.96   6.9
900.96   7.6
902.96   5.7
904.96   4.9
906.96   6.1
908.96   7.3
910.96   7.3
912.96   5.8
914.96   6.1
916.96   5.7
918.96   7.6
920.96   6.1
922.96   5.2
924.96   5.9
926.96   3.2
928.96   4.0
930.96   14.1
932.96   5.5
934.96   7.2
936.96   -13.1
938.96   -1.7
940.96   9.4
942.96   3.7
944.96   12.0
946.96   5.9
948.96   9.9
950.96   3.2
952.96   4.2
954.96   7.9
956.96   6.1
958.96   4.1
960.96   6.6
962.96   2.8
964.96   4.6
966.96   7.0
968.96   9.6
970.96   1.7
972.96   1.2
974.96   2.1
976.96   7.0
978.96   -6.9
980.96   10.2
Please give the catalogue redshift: 1.162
